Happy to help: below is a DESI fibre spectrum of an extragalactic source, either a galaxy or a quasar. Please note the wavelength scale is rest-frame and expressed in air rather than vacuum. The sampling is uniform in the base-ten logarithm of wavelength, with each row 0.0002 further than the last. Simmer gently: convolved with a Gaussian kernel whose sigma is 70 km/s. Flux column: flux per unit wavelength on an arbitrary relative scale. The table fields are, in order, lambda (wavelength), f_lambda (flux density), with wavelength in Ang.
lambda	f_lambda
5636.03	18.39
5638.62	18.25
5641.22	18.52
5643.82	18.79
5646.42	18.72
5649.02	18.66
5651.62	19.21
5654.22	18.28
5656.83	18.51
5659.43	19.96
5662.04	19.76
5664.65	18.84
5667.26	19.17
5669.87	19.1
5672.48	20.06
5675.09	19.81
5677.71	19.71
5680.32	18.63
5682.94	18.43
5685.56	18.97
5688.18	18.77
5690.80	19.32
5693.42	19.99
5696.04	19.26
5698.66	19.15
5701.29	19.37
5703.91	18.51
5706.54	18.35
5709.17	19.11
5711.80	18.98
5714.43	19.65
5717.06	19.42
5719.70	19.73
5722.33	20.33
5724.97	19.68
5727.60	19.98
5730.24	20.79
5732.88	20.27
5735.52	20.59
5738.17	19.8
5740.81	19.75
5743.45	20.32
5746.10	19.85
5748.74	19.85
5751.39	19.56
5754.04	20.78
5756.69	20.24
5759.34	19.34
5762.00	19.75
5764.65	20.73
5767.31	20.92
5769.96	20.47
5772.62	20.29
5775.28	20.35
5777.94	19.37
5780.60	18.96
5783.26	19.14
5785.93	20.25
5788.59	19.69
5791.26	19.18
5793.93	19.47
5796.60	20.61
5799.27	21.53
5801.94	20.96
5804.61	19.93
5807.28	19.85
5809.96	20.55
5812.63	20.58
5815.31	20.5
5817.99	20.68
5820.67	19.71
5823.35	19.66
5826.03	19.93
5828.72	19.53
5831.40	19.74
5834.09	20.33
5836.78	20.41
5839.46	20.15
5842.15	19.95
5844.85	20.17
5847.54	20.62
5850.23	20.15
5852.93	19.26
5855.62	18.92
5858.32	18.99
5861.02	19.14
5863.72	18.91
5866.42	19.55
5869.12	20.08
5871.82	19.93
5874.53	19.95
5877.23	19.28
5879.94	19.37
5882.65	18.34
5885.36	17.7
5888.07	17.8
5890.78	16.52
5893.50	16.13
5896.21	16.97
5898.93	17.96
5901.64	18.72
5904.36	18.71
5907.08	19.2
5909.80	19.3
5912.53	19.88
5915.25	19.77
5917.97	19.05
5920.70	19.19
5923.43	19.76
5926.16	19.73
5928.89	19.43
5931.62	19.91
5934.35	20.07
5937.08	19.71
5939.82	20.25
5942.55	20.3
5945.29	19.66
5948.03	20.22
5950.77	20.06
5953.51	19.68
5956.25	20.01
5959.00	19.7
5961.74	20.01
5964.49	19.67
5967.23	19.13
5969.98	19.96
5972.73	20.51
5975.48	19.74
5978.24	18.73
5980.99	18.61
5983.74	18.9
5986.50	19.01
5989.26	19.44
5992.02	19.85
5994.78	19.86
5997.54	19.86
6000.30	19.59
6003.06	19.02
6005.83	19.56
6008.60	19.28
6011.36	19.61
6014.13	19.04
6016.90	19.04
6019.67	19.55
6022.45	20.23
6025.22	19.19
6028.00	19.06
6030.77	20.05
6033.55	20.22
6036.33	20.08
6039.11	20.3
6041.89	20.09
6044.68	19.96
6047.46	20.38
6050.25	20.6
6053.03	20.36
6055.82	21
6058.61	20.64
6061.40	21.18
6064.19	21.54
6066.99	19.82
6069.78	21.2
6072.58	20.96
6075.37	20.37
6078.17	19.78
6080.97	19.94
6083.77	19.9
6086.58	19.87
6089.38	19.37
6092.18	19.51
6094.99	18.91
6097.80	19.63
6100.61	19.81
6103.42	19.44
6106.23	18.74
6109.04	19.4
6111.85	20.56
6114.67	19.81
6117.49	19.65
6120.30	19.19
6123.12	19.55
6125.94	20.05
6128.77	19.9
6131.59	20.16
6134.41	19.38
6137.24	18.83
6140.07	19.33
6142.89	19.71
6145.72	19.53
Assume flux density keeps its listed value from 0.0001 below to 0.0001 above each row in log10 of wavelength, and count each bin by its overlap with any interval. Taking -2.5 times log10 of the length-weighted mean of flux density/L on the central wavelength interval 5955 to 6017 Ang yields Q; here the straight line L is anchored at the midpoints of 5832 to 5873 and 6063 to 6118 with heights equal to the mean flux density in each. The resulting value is 0.02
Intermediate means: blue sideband 19.8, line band 19.5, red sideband 19.9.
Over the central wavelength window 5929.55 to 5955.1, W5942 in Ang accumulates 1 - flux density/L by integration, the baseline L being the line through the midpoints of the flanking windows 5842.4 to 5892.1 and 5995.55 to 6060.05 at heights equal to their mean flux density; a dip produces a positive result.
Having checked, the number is -0.6 Ang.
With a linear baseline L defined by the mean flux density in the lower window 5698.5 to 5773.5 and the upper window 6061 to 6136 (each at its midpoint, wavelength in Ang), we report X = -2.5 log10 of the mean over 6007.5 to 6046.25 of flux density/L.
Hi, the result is 0.010 mag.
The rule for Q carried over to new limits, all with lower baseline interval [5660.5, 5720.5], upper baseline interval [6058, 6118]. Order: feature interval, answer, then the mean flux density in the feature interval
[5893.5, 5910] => 0.08 mag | 18.2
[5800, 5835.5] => -0.04 mag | 20.2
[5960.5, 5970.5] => 0.00 mag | 19.7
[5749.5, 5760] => -0.04 mag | 20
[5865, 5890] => 0.03 mag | 19.1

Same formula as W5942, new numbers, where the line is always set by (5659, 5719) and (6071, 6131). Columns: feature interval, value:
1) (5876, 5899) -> 2.01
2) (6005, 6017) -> 0.19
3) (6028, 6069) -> -1.53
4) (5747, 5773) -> -1.17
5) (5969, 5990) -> 0.26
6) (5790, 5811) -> -0.97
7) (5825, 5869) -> -0.73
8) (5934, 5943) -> -0.24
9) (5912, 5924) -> 0.01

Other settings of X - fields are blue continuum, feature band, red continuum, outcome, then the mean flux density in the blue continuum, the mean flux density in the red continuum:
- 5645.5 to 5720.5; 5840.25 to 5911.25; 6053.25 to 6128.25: 0.04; 19.2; 20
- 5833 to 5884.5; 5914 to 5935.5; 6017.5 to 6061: 0.01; 19.6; 20.1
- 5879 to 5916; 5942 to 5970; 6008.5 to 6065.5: -0.04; 18.3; 20.1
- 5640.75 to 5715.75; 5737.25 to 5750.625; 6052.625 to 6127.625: -0.04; 19.1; 20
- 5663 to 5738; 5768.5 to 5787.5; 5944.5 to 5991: -0.02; 19.4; 19.6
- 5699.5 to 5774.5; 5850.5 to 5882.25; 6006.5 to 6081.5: 0.03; 19.9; 20.1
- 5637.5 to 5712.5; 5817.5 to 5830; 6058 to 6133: -0.03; 19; 20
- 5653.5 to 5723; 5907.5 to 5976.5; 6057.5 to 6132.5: -0.01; 19.2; 20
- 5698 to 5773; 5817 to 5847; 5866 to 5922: -0.05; 19.8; 18.7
